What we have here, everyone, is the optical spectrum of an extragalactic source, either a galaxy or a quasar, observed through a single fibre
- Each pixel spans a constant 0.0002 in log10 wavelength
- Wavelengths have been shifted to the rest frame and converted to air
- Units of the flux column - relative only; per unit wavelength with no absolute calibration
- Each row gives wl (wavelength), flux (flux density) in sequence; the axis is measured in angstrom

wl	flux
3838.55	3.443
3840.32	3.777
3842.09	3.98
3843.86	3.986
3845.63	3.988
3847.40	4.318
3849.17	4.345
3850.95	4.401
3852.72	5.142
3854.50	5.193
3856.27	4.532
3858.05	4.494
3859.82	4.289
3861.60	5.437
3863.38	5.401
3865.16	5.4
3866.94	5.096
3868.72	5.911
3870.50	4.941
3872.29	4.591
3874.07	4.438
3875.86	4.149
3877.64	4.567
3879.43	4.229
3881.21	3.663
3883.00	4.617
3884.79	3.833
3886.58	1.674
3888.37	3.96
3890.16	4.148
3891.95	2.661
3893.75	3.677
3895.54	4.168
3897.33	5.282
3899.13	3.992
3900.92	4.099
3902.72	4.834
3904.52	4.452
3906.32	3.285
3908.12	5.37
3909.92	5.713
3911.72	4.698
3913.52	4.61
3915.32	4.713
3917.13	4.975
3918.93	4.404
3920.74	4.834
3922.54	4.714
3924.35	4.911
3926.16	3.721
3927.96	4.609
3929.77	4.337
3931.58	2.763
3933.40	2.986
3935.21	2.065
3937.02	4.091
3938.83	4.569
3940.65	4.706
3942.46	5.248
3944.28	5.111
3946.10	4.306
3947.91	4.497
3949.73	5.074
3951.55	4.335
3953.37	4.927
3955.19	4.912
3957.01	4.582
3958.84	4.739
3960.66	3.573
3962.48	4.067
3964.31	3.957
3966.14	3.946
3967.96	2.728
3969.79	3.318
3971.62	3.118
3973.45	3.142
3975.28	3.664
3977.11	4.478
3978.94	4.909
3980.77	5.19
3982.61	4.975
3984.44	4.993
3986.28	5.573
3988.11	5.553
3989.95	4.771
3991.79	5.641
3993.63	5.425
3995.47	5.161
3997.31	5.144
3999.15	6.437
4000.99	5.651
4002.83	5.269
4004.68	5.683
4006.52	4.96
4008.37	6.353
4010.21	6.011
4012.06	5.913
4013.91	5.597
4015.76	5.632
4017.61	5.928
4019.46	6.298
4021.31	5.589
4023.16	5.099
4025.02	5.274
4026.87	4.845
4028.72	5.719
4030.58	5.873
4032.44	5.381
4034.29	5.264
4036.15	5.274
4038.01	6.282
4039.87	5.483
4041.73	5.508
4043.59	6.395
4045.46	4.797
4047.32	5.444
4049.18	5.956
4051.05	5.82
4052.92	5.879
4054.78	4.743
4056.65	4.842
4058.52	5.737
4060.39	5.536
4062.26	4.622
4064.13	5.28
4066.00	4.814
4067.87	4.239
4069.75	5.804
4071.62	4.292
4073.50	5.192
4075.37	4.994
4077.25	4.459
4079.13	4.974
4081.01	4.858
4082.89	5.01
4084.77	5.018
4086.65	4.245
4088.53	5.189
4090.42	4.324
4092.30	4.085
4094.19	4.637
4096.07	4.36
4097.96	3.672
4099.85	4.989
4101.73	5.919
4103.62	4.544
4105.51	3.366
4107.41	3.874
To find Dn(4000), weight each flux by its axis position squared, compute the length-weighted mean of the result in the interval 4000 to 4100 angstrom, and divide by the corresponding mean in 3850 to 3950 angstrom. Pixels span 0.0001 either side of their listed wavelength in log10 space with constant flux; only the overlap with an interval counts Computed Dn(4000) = 1.3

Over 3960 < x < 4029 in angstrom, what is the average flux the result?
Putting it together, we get 4.99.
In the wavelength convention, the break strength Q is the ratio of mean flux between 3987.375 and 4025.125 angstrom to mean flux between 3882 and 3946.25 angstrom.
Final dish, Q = 1.3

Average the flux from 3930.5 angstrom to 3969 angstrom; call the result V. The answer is 4.15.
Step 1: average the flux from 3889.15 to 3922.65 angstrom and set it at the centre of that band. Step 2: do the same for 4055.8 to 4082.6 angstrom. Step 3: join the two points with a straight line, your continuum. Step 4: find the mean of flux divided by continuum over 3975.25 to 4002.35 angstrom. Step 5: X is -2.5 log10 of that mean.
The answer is -0.11 mag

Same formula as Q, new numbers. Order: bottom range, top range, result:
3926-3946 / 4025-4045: 1.38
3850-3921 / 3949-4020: 1.09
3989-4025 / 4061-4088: 0.87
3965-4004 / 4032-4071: 1.14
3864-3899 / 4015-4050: 1.31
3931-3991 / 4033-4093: 1.20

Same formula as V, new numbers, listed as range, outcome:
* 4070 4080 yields 4.85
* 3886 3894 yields 3.25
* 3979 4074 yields 5.43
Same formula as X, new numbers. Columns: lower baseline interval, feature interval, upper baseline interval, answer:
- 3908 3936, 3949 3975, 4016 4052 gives 0.185 mag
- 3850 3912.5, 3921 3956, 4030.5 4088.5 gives 0.094 mag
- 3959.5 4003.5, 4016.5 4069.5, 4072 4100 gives -0.172 mag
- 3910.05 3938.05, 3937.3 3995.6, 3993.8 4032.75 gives 0.079 mag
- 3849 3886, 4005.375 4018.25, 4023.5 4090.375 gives -0.136 mag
